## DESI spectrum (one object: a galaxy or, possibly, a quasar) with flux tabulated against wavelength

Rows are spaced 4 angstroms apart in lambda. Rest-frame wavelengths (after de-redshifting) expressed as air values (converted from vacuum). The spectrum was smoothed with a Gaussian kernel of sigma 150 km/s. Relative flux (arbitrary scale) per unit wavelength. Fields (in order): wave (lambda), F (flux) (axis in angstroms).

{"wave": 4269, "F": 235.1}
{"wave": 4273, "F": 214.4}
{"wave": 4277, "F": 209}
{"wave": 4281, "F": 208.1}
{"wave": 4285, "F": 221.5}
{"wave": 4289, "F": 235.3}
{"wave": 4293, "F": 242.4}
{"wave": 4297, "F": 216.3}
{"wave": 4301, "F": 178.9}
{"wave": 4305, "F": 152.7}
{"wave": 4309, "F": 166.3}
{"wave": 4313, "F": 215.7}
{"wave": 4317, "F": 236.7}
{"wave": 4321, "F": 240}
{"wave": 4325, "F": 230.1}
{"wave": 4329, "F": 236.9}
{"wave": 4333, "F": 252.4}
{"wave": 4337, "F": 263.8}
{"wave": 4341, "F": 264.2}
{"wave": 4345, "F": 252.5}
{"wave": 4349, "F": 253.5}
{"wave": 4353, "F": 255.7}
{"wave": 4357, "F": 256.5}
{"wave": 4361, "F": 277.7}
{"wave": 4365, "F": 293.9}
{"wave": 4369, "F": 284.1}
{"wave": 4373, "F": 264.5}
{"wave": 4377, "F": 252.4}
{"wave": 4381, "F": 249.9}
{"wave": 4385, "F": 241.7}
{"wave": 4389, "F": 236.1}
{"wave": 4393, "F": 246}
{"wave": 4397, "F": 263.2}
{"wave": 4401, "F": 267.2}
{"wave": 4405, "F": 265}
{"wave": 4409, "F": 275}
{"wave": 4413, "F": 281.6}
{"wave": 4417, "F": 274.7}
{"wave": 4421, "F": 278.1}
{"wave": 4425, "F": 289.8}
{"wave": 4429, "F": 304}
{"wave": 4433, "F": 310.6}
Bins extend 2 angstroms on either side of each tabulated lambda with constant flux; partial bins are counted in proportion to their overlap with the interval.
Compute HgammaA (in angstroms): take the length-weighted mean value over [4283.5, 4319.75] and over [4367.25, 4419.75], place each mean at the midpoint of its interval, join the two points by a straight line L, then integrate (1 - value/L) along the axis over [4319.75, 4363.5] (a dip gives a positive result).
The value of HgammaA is -4.2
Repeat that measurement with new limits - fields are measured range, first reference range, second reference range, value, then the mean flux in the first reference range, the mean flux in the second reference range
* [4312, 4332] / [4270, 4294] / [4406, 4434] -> 0.54 angstroms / 221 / 286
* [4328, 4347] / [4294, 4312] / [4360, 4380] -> -2.07 angstroms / 184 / 273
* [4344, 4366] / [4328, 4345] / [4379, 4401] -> -0.97 angstroms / 255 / 249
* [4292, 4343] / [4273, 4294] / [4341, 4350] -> 3.87 angstroms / 222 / 255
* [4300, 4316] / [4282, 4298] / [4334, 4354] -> 3.79 angstroms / 228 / 258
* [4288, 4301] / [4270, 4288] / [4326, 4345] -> 0.16 angstroms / 216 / 253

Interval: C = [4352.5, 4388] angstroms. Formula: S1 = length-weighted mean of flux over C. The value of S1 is 264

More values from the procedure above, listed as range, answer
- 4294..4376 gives 240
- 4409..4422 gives 278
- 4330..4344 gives 258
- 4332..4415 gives 262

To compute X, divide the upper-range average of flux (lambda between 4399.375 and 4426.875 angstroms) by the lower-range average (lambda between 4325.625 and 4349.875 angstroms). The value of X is 1.09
